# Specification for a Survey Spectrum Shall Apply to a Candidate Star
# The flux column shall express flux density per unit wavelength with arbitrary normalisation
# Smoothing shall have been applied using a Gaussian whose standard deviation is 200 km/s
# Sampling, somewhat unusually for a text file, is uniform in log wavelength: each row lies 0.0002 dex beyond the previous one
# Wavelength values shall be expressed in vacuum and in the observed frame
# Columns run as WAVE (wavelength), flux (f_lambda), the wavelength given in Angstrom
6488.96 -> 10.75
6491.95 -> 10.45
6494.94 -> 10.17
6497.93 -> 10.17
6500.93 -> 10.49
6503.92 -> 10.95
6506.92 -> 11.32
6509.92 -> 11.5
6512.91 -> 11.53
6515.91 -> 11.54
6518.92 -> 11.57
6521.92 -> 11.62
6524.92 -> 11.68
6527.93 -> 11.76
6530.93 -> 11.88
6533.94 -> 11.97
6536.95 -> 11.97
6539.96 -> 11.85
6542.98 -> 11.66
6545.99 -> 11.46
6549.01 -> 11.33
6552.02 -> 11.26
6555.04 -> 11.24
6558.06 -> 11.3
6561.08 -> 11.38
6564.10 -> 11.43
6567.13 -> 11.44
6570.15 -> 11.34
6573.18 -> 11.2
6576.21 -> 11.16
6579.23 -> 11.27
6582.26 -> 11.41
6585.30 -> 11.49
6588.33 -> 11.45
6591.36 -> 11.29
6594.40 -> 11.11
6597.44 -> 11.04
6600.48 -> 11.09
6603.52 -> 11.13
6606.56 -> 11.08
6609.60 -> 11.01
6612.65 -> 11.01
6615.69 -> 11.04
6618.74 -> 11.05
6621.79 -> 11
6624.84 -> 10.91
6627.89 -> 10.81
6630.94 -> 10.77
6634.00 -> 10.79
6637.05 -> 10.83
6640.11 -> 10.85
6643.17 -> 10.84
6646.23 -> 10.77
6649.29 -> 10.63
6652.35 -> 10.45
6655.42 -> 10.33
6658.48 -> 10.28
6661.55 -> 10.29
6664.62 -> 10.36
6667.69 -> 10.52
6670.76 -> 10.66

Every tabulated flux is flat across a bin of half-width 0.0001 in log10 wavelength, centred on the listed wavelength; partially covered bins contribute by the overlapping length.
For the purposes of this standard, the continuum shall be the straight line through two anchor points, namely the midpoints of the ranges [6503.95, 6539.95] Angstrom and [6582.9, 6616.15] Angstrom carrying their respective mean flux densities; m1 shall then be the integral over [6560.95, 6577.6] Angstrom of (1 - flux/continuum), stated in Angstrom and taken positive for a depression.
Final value 0.0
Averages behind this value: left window 11.6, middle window 11.3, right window 11.2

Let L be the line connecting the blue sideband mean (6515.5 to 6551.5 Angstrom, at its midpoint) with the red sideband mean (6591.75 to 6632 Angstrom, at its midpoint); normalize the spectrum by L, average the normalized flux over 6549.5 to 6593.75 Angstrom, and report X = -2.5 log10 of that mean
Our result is 0.003 mag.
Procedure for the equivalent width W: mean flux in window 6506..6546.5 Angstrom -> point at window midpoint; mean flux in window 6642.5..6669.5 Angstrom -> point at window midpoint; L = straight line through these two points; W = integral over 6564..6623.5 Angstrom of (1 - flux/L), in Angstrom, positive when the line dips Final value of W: -0.7 Angstrom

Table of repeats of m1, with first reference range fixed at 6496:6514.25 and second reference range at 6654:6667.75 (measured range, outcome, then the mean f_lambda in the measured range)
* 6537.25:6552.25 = -1.05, 11.6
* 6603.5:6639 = -1.50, 10.9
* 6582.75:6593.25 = -0.75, 11.4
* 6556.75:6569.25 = -0.76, 11.4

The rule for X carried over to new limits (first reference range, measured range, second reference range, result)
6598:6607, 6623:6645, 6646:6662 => -0.01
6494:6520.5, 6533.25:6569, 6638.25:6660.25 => -0.06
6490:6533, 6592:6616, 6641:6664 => -0.03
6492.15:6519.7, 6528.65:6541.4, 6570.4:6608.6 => -0.08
